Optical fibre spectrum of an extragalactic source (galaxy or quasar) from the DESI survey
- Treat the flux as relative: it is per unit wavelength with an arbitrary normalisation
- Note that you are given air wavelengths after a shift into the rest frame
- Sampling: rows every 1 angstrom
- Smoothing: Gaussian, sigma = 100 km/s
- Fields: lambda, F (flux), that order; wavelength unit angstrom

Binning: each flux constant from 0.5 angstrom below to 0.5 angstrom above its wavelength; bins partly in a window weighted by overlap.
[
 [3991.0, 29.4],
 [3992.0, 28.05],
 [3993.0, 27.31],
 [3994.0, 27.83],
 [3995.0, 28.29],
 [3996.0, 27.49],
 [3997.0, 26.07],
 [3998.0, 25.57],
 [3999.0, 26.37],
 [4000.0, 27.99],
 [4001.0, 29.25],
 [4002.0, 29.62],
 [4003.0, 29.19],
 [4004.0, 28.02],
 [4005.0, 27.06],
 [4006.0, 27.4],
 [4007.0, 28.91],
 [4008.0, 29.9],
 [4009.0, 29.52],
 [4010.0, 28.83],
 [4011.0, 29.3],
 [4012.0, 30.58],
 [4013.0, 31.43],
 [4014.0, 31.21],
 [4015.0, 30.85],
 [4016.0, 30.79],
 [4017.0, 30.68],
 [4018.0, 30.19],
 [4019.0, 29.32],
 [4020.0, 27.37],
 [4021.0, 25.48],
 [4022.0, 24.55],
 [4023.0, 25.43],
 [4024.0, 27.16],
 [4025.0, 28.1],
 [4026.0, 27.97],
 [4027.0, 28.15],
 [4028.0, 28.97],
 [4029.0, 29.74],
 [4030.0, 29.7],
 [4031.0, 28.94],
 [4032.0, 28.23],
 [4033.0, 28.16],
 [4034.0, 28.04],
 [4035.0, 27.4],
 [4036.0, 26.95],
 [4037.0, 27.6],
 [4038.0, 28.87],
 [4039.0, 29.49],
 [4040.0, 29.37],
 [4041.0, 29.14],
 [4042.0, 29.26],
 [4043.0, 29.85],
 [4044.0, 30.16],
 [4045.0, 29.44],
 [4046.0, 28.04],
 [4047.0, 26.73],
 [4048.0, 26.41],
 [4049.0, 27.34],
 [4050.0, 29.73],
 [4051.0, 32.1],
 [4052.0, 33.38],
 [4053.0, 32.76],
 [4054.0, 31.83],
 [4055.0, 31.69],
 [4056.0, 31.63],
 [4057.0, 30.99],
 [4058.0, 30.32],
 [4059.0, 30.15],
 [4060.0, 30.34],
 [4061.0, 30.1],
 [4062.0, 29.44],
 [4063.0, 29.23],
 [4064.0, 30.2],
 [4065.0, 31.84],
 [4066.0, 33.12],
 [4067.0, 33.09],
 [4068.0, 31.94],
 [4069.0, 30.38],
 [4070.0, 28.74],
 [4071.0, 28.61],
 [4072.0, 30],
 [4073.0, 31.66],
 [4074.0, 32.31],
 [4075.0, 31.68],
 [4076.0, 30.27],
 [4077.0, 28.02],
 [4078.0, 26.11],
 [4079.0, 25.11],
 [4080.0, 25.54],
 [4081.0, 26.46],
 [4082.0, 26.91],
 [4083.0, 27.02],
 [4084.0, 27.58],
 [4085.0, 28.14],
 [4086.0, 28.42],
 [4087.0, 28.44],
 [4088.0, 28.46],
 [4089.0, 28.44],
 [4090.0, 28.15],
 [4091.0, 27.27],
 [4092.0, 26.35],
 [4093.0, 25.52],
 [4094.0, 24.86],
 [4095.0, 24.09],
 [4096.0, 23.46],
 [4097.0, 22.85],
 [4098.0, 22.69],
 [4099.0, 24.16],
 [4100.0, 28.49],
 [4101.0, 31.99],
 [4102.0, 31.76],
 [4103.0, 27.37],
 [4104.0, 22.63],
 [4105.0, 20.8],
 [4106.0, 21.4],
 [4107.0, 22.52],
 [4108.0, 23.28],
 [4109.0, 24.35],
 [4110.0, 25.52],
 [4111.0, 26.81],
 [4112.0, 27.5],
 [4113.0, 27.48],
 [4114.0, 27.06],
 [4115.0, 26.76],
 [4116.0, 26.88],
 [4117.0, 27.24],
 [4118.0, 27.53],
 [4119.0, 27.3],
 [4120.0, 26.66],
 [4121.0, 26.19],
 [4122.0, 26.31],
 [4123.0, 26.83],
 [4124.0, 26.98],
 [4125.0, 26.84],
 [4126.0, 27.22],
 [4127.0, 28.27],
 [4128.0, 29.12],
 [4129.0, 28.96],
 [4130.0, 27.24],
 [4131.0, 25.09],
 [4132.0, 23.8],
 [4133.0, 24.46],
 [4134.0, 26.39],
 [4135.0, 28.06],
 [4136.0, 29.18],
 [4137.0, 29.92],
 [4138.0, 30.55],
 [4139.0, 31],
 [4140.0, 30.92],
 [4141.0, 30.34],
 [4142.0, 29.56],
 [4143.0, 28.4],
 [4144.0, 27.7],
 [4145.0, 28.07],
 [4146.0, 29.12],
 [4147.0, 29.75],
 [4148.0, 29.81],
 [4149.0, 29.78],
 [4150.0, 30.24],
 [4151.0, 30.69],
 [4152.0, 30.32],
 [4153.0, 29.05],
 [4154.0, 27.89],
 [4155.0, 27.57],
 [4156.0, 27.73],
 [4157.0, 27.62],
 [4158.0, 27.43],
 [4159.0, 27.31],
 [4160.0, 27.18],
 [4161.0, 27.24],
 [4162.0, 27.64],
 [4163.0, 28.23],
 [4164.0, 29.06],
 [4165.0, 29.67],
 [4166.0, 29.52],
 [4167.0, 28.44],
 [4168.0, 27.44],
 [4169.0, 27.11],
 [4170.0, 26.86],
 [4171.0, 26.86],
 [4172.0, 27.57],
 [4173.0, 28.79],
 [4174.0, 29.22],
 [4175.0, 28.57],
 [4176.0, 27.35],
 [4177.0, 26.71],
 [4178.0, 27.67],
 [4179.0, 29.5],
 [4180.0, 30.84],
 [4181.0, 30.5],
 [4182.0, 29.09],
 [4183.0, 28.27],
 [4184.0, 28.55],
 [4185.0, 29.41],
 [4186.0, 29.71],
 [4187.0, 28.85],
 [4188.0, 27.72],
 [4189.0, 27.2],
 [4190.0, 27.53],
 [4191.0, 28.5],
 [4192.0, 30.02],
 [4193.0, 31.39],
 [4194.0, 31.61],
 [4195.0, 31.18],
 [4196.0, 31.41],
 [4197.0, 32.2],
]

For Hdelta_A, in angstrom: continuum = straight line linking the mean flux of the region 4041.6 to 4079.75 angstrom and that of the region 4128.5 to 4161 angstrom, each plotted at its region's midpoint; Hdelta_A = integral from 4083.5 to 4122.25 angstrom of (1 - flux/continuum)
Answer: 4.03 angstrom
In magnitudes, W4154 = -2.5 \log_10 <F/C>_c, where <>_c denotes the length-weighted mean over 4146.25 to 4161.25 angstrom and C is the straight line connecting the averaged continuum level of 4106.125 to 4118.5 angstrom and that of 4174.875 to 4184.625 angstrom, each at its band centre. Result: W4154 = -0.04 mag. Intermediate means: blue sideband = 25.9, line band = 28.7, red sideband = 28.7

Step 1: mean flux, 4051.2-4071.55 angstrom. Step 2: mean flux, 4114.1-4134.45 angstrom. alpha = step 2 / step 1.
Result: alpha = 0.86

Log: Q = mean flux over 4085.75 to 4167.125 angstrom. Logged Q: 27.3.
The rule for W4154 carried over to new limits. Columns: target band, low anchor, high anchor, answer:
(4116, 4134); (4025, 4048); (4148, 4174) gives 0.06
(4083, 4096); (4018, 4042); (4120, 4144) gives 0.04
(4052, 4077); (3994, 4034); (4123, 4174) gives -0.09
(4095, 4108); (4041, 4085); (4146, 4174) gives 0.17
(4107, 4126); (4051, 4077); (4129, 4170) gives 0.11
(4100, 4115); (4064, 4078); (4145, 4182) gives 0.15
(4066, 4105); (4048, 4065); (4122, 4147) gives 0.07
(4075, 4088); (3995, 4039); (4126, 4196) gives 0.04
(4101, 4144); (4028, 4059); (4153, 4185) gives 0.06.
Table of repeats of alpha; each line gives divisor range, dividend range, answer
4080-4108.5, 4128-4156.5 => 1.10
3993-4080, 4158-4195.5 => 0.98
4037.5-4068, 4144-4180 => 0.94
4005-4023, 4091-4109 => 0.86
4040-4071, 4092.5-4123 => 0.85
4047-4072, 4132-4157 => 0.95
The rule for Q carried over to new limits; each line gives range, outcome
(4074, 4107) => 26.6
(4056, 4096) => 28.8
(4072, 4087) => 28.3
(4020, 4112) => 28.2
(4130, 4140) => 27.8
